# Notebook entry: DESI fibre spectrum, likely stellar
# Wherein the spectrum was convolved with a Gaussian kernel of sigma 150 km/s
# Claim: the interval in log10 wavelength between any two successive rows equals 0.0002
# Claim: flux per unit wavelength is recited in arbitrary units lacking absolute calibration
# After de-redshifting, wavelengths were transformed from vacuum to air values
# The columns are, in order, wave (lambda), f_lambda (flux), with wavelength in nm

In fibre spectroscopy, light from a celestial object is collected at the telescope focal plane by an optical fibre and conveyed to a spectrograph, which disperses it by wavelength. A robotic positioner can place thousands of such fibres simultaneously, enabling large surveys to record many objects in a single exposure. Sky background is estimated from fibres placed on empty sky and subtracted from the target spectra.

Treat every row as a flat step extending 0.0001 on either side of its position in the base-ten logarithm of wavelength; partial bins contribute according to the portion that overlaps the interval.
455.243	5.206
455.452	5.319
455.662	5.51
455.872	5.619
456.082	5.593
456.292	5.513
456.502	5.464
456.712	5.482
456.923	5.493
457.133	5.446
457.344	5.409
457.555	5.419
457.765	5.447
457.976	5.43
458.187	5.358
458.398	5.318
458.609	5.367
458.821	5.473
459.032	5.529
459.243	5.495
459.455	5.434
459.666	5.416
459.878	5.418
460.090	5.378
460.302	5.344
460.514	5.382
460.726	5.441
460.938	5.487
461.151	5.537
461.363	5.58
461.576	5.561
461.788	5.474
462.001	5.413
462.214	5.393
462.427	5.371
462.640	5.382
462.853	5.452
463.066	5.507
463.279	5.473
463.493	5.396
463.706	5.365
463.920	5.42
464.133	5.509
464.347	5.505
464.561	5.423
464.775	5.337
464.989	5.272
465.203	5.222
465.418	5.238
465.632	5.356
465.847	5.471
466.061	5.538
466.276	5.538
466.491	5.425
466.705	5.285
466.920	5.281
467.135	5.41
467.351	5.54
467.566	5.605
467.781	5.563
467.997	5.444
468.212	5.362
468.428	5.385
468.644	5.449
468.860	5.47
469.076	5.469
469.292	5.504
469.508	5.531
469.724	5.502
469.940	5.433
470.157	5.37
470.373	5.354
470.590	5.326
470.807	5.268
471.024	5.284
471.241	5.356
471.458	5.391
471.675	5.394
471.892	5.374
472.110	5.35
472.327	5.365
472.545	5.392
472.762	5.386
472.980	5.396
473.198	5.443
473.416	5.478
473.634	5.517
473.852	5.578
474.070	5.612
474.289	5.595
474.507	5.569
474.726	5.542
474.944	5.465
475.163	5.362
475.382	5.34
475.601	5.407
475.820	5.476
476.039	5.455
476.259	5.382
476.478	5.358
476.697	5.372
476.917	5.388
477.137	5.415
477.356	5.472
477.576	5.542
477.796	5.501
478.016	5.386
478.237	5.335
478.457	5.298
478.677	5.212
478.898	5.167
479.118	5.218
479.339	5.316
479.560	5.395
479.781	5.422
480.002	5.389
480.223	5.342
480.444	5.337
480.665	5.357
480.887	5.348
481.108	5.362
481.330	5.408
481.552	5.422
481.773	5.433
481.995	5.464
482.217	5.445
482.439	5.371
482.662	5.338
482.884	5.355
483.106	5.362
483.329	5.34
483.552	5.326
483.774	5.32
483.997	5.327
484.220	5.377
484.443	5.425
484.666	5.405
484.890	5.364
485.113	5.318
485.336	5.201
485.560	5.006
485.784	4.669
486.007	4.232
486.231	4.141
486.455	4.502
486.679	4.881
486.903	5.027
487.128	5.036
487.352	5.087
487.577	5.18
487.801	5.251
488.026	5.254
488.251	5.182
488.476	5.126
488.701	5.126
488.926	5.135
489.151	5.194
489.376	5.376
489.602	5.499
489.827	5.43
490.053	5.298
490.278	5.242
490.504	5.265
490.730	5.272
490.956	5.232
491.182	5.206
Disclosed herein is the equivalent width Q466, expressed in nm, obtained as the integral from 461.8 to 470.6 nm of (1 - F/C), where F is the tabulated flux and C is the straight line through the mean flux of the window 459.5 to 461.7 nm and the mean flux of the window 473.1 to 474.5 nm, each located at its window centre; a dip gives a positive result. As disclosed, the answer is 0.11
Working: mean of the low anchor 5.45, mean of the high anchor 5.54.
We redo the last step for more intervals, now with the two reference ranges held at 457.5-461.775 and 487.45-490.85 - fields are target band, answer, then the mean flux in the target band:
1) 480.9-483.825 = -0.045 nm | 5.38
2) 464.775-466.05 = 0.018 nm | 5.33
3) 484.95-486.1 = 0.079 nm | 4.92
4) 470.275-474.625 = -0.049 nm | 5.42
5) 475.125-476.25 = -0.014 nm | 5.41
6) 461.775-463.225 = 0.000 nm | 5.43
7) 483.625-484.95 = -0.021 nm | 5.37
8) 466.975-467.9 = -0.021 nm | 5.51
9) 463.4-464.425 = -0.004 nm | 5.44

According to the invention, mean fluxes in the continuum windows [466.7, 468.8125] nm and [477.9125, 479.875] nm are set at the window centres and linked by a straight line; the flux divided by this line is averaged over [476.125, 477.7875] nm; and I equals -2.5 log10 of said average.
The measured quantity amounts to -0.02 mag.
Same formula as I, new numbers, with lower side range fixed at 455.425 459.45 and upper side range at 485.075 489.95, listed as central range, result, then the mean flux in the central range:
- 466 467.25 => -0.02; 5.41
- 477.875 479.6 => -0.03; 5.29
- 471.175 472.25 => -0.02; 5.38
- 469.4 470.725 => -0.03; 5.42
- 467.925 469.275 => -0.03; 5.43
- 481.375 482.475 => -0.07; 5.43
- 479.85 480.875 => -0.05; 5.36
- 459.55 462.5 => -0.01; 5.44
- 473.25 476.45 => -0.05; 5.48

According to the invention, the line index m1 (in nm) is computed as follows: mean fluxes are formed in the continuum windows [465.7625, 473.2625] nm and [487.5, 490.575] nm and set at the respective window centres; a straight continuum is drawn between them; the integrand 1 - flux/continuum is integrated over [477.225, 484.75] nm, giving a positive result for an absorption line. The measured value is -0.06 nm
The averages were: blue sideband 5.42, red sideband 5.26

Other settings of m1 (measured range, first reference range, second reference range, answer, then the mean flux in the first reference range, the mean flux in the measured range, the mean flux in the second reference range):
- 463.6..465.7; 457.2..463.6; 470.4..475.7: 0.03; 5.44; 5.36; 5.42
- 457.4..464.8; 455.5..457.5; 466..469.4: 0.05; 5.49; 5.44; 5.45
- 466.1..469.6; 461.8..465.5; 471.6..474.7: -0.02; 5.4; 5.45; 5.46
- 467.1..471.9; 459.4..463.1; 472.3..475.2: 0.04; 5.44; 5.43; 5.49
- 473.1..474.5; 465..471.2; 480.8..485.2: -0.04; 5.41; 5.54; 5.38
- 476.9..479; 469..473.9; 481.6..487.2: -0.04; 5.41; 5.37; 5.15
